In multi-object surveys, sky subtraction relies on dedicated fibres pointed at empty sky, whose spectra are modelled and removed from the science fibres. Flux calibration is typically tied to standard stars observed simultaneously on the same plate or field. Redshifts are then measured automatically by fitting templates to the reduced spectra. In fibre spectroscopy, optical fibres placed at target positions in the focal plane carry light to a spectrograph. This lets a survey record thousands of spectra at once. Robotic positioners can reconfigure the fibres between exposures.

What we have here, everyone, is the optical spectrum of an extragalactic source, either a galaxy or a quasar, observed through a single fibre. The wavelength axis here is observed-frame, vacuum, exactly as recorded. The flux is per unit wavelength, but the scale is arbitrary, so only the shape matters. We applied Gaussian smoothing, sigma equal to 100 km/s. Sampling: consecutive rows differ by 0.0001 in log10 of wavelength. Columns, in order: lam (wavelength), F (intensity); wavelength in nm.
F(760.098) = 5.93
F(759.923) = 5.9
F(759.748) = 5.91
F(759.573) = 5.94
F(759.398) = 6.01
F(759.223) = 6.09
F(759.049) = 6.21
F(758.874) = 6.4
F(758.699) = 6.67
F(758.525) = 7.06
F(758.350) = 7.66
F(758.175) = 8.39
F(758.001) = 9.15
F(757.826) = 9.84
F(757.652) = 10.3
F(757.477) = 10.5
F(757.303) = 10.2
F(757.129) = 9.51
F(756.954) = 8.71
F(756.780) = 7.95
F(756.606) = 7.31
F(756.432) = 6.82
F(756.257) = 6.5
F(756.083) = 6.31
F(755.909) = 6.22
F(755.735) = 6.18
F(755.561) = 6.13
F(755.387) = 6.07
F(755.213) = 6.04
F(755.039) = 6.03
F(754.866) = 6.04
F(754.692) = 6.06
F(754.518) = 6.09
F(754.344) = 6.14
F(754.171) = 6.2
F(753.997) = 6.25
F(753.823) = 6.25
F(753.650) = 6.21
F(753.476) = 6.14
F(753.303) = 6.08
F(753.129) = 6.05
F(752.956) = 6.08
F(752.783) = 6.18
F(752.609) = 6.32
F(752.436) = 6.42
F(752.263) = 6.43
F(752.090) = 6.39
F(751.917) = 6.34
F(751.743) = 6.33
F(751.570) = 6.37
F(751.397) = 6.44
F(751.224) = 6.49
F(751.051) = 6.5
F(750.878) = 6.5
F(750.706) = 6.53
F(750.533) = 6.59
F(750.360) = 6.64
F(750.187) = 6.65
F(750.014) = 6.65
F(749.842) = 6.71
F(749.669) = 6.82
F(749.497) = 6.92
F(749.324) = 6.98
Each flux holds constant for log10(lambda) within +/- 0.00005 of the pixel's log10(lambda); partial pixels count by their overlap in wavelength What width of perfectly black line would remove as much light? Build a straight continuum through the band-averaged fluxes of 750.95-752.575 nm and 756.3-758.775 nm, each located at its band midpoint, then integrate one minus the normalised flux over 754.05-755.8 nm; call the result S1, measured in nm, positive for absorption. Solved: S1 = 0.34 nm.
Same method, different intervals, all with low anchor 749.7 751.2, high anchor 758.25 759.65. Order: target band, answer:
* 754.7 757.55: -0.298 nm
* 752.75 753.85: 0.074 nm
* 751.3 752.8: 0.050 nm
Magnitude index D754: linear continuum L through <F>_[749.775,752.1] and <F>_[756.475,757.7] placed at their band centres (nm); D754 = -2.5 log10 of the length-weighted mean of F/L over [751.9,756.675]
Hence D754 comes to 0.25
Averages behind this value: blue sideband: 6.51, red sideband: 9.09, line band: 6.26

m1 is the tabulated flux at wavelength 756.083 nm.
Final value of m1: 6.31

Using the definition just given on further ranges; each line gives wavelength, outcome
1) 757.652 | 10.3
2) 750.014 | 6.65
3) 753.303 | 6.08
